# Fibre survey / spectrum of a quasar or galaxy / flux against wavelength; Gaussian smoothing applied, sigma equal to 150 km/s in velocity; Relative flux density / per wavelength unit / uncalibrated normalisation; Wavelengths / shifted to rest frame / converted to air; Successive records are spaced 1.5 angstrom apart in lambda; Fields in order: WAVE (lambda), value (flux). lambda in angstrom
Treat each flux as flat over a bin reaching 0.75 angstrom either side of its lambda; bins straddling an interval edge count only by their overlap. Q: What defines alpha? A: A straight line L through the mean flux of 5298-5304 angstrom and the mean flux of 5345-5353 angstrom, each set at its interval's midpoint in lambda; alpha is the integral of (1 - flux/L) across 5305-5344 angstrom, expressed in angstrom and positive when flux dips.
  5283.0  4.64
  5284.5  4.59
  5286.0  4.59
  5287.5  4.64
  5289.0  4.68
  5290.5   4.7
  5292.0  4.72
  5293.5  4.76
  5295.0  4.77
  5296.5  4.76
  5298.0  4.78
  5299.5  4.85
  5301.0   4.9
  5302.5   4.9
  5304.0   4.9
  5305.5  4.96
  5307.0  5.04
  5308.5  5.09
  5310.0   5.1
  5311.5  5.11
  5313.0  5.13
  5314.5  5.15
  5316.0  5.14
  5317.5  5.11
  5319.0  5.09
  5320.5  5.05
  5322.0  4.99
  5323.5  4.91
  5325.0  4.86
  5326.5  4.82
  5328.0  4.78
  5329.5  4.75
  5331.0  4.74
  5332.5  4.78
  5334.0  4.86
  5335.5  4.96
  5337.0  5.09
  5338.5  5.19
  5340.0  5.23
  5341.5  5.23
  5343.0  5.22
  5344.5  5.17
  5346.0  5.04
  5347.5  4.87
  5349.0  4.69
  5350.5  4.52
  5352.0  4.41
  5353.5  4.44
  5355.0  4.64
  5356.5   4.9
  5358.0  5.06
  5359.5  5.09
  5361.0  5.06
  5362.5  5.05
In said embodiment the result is -1.8 angstrom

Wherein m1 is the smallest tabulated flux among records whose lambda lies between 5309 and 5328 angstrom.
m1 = 4.78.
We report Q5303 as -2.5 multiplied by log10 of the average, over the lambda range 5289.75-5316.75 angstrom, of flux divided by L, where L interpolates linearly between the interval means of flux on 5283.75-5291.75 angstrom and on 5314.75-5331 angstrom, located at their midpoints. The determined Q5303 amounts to -0.03 mag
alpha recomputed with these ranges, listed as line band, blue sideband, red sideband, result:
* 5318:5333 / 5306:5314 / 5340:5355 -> 0.3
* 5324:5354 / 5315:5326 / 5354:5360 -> 0.4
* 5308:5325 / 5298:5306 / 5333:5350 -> -0.4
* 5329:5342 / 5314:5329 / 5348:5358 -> -0.4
